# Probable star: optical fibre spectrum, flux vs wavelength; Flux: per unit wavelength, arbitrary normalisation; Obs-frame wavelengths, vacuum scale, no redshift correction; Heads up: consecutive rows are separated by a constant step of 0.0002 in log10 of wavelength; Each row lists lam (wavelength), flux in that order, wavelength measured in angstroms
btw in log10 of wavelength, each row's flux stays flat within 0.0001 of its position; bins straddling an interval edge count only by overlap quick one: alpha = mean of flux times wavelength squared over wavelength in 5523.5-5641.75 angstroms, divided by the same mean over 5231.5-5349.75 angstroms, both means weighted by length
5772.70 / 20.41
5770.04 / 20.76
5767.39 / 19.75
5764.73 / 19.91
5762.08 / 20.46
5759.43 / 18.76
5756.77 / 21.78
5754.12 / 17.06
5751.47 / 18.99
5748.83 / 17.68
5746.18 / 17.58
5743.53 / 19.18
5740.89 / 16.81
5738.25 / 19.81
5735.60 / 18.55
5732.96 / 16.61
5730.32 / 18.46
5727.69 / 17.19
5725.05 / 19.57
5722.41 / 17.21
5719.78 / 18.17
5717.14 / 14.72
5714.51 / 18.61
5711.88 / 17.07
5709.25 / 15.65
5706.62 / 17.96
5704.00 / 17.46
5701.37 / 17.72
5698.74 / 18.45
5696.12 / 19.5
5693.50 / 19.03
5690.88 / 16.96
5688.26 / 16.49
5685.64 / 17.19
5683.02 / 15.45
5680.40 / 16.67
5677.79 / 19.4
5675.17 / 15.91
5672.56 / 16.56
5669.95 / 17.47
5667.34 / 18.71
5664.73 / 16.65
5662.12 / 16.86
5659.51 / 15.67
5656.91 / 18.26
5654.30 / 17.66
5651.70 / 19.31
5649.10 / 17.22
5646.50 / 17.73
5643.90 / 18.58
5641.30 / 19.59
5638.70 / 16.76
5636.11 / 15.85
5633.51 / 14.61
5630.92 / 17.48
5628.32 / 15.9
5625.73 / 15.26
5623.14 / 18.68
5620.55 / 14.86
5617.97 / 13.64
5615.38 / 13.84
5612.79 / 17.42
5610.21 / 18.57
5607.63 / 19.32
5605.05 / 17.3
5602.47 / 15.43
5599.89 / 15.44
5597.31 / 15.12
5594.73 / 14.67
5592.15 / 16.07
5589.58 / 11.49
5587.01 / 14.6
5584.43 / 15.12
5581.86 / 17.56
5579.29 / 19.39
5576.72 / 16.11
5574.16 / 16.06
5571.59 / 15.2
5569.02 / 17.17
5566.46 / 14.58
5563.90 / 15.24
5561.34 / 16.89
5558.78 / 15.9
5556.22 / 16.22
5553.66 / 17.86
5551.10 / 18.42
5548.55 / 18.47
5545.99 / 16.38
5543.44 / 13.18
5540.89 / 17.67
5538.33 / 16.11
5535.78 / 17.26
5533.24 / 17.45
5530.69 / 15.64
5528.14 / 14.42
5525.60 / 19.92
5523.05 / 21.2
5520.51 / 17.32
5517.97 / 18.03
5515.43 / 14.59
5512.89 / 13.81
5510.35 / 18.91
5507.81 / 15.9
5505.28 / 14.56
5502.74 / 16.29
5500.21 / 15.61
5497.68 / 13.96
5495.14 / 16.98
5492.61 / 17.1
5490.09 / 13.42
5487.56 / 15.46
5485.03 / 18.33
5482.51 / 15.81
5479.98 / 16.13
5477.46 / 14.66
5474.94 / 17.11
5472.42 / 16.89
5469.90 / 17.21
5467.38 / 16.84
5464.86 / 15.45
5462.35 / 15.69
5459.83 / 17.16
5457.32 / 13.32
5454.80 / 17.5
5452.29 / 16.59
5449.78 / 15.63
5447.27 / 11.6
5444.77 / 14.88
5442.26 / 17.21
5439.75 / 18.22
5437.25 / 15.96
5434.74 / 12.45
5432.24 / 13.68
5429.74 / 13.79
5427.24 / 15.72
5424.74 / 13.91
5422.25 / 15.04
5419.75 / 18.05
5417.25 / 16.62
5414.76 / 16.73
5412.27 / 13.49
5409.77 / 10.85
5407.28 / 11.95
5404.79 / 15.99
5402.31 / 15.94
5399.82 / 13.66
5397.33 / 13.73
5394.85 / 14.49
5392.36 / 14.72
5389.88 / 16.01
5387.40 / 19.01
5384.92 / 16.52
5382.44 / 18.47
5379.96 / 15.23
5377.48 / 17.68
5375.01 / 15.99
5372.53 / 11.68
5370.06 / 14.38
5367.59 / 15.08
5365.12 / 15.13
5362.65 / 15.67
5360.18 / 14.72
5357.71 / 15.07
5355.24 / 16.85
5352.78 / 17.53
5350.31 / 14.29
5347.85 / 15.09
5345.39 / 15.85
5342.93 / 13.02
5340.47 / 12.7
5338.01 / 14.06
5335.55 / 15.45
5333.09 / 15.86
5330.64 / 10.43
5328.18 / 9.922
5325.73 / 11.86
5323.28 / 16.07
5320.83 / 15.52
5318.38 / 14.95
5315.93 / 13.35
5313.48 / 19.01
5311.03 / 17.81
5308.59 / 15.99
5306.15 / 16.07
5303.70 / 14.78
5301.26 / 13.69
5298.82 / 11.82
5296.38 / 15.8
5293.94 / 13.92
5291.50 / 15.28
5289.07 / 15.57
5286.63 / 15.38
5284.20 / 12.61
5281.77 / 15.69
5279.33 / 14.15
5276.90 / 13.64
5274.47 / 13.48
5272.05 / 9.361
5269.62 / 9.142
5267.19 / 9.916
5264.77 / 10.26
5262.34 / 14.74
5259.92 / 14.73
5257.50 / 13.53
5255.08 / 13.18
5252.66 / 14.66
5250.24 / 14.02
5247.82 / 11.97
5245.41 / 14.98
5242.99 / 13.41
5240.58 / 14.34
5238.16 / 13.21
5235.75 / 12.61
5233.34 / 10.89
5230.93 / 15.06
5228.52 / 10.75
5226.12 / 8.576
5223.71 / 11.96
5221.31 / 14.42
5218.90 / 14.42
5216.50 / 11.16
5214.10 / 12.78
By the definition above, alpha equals 1.3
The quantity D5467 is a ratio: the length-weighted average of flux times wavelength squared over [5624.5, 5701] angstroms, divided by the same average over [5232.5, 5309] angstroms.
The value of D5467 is 1.5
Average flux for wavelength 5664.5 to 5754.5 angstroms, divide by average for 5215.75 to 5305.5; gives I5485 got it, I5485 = 1.34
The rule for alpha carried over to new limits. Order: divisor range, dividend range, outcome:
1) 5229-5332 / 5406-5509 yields 1.20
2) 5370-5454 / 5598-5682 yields 1.21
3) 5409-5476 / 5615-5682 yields 1.18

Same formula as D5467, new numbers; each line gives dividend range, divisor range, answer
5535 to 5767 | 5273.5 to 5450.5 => 1.28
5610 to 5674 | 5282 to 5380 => 1.28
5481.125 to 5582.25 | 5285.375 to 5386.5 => 1.18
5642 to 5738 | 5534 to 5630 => 1.13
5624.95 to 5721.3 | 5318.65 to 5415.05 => 1.31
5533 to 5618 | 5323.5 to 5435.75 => 1.18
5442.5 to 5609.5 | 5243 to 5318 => 1.27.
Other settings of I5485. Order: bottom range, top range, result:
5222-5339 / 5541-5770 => 1.26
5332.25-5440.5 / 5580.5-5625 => 1.05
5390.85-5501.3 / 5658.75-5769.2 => 1.16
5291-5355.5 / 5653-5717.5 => 1.18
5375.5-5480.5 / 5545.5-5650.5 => 1.06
